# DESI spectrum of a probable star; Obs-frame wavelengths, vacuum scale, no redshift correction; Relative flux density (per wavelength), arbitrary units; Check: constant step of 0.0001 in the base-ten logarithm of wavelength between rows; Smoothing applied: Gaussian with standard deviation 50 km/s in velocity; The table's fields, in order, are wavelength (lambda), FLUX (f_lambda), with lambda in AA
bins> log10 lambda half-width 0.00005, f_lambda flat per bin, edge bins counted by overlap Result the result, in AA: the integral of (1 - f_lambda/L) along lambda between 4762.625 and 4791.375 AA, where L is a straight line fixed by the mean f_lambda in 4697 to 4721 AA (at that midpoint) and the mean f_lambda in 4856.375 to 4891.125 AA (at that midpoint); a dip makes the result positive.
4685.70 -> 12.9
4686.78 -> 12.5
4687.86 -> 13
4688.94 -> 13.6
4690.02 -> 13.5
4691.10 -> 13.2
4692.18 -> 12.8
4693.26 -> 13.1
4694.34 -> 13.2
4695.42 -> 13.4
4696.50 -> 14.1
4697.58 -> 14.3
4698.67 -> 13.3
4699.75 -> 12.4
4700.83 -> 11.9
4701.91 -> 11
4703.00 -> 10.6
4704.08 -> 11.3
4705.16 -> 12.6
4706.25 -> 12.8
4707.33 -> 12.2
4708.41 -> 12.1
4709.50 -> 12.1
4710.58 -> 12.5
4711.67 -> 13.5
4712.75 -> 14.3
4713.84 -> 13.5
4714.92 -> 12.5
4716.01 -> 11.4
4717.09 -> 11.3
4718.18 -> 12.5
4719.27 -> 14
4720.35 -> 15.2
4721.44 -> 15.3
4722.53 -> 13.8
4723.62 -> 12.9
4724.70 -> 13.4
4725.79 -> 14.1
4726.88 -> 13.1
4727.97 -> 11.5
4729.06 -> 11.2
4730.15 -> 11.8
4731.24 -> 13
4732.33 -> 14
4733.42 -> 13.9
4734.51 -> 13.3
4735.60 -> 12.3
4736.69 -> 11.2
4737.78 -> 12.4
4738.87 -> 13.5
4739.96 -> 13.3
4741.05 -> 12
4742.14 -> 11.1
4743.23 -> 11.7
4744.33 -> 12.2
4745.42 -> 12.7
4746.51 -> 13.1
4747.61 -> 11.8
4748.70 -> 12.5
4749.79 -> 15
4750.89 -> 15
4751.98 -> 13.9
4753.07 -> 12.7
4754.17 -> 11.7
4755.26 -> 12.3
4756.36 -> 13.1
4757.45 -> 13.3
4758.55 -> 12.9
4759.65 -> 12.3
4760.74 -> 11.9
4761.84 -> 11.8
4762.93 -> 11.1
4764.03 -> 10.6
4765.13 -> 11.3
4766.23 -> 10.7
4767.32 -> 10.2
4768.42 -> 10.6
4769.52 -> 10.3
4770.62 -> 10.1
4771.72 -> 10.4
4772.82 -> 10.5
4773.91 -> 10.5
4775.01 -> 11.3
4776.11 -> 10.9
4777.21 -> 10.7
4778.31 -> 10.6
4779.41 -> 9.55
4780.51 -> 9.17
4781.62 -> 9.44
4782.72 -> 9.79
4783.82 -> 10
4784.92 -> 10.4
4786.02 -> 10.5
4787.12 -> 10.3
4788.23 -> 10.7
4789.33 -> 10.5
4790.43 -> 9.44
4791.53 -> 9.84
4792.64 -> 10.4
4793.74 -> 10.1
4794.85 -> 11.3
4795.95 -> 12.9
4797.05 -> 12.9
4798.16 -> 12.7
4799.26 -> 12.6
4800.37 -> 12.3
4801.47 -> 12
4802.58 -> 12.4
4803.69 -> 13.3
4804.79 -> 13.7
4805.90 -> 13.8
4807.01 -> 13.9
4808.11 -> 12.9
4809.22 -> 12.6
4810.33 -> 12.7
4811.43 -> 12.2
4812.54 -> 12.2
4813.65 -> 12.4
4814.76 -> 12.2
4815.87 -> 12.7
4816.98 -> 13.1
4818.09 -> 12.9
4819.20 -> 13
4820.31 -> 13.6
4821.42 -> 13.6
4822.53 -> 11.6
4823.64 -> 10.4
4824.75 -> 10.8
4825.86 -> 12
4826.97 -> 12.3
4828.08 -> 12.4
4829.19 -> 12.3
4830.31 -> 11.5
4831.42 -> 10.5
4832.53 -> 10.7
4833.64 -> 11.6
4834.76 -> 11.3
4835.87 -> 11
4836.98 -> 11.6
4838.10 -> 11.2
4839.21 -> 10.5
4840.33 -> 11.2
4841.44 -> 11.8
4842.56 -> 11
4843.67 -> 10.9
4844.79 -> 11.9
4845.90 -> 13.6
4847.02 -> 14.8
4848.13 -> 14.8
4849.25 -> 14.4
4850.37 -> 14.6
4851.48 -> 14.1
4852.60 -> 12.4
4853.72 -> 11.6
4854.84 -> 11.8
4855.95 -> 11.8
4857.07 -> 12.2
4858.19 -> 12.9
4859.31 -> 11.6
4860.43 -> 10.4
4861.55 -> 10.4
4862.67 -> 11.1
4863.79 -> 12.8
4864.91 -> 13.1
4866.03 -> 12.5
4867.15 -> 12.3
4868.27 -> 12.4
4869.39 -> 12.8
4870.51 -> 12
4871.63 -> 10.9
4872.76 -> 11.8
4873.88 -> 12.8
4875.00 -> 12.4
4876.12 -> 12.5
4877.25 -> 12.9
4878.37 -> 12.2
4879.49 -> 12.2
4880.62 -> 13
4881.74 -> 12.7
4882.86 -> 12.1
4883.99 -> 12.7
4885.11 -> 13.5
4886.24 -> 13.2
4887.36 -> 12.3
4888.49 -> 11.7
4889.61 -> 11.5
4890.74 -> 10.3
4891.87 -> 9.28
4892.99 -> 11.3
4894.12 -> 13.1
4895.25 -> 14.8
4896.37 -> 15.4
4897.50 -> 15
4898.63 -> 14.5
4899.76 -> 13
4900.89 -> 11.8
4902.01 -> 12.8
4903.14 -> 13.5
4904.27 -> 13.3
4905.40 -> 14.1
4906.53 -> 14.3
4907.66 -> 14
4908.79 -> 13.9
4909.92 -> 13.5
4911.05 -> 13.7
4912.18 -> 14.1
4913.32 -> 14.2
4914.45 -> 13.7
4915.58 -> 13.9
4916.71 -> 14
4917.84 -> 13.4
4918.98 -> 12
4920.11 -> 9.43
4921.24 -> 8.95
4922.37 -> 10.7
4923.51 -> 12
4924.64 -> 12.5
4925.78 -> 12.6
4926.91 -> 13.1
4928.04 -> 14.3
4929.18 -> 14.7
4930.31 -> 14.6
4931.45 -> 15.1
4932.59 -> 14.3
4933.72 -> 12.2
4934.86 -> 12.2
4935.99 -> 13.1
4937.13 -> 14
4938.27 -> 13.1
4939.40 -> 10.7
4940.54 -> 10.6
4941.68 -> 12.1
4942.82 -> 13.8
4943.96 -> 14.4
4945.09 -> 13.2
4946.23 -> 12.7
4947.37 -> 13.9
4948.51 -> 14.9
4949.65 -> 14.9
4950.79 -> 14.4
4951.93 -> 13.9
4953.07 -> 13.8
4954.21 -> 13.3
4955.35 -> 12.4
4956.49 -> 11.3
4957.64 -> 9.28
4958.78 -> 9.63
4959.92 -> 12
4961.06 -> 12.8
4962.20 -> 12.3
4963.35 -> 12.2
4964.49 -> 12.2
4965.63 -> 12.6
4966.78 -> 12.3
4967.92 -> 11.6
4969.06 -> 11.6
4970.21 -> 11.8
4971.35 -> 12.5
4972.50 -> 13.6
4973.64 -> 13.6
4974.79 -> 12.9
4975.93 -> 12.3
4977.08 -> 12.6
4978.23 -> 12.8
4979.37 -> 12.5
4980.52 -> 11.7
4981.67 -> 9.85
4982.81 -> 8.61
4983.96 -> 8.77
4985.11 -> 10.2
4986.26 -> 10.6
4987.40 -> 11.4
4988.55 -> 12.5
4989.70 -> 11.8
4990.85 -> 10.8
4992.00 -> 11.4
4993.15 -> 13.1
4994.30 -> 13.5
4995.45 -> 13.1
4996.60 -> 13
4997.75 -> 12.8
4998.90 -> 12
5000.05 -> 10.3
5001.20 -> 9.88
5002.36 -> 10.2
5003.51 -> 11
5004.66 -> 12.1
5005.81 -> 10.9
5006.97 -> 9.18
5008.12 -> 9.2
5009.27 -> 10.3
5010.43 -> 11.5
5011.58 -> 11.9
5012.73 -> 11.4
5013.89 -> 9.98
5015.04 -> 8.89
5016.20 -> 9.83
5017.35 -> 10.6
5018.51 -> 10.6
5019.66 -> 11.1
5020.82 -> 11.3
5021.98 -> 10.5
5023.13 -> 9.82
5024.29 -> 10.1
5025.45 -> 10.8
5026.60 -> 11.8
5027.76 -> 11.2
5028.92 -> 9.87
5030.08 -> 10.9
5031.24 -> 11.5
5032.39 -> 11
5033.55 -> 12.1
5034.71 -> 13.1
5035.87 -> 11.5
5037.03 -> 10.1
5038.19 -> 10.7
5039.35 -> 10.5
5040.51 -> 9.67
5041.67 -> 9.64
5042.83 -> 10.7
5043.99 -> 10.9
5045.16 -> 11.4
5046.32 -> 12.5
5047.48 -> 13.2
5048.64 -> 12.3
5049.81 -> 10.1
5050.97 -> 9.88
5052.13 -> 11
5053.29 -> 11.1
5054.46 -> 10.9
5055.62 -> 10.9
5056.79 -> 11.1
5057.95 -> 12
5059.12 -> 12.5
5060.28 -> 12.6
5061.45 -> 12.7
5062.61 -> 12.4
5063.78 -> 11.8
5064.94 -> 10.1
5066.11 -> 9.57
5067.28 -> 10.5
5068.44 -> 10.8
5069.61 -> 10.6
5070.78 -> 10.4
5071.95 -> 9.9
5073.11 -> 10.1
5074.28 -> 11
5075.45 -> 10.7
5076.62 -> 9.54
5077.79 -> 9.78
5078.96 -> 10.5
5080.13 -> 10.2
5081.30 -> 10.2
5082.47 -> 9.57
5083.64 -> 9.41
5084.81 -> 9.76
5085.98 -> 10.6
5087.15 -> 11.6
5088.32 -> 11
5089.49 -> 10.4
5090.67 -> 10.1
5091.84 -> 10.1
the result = 4.81 AA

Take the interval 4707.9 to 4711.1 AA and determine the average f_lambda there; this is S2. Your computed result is 12.2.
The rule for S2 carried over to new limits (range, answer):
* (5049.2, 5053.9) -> 10.5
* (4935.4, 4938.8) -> 13.4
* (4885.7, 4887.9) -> 12.8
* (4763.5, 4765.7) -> 10.9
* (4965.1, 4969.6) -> 12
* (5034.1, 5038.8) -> 11.3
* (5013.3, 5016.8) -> 9.58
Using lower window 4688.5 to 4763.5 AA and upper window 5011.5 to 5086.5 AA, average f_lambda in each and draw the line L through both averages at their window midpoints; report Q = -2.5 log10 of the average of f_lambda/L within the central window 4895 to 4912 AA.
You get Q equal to -0.18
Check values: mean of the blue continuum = 12.8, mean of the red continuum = 10.8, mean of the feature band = 13.8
